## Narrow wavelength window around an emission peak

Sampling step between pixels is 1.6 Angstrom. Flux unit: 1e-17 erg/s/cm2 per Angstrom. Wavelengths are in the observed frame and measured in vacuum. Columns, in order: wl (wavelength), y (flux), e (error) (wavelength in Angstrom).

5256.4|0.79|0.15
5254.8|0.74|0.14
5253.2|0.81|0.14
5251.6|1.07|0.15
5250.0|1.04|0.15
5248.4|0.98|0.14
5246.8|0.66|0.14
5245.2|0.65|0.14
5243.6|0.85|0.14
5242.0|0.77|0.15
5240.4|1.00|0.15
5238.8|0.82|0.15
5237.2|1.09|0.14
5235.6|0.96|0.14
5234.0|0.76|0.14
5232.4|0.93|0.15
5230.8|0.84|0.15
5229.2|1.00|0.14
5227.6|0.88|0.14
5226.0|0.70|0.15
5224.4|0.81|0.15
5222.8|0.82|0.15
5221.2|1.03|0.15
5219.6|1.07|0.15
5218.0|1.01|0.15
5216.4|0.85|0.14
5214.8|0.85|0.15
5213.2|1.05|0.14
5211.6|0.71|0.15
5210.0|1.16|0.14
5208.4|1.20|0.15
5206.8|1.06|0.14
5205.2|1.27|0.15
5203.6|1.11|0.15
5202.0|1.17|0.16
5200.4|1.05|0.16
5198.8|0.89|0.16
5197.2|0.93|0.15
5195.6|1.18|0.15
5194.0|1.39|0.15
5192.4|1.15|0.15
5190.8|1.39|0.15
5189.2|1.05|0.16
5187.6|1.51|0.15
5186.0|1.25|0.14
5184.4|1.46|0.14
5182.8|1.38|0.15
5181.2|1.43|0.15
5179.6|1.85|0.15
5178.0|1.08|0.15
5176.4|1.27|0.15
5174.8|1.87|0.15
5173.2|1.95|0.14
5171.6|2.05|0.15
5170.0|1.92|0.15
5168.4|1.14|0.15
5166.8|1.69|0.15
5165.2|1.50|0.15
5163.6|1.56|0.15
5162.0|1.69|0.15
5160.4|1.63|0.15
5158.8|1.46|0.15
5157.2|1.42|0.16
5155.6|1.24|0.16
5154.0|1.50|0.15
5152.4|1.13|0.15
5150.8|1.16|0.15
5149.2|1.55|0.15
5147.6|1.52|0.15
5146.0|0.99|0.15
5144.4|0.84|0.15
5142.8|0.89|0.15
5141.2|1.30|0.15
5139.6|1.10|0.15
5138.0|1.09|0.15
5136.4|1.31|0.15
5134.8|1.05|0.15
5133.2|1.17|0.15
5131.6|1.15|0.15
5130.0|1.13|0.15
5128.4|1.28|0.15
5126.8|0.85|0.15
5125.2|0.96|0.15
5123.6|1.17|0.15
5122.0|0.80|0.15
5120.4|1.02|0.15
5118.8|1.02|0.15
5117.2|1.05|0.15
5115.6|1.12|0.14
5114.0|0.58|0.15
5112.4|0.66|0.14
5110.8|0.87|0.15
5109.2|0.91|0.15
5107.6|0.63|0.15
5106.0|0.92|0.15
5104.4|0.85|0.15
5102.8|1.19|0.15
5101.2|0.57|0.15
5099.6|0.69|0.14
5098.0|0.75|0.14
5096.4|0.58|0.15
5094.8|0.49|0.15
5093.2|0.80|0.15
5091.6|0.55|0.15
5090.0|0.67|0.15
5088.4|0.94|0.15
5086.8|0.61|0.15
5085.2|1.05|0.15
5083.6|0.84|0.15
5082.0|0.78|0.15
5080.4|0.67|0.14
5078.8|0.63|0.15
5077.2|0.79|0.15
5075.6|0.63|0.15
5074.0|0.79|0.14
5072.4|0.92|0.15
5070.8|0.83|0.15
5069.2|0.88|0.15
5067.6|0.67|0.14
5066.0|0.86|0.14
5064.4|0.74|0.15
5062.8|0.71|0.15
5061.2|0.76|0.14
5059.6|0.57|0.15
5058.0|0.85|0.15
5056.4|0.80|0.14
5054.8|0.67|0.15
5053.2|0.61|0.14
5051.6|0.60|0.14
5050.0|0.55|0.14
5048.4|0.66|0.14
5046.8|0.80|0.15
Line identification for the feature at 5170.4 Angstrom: C IV 1549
